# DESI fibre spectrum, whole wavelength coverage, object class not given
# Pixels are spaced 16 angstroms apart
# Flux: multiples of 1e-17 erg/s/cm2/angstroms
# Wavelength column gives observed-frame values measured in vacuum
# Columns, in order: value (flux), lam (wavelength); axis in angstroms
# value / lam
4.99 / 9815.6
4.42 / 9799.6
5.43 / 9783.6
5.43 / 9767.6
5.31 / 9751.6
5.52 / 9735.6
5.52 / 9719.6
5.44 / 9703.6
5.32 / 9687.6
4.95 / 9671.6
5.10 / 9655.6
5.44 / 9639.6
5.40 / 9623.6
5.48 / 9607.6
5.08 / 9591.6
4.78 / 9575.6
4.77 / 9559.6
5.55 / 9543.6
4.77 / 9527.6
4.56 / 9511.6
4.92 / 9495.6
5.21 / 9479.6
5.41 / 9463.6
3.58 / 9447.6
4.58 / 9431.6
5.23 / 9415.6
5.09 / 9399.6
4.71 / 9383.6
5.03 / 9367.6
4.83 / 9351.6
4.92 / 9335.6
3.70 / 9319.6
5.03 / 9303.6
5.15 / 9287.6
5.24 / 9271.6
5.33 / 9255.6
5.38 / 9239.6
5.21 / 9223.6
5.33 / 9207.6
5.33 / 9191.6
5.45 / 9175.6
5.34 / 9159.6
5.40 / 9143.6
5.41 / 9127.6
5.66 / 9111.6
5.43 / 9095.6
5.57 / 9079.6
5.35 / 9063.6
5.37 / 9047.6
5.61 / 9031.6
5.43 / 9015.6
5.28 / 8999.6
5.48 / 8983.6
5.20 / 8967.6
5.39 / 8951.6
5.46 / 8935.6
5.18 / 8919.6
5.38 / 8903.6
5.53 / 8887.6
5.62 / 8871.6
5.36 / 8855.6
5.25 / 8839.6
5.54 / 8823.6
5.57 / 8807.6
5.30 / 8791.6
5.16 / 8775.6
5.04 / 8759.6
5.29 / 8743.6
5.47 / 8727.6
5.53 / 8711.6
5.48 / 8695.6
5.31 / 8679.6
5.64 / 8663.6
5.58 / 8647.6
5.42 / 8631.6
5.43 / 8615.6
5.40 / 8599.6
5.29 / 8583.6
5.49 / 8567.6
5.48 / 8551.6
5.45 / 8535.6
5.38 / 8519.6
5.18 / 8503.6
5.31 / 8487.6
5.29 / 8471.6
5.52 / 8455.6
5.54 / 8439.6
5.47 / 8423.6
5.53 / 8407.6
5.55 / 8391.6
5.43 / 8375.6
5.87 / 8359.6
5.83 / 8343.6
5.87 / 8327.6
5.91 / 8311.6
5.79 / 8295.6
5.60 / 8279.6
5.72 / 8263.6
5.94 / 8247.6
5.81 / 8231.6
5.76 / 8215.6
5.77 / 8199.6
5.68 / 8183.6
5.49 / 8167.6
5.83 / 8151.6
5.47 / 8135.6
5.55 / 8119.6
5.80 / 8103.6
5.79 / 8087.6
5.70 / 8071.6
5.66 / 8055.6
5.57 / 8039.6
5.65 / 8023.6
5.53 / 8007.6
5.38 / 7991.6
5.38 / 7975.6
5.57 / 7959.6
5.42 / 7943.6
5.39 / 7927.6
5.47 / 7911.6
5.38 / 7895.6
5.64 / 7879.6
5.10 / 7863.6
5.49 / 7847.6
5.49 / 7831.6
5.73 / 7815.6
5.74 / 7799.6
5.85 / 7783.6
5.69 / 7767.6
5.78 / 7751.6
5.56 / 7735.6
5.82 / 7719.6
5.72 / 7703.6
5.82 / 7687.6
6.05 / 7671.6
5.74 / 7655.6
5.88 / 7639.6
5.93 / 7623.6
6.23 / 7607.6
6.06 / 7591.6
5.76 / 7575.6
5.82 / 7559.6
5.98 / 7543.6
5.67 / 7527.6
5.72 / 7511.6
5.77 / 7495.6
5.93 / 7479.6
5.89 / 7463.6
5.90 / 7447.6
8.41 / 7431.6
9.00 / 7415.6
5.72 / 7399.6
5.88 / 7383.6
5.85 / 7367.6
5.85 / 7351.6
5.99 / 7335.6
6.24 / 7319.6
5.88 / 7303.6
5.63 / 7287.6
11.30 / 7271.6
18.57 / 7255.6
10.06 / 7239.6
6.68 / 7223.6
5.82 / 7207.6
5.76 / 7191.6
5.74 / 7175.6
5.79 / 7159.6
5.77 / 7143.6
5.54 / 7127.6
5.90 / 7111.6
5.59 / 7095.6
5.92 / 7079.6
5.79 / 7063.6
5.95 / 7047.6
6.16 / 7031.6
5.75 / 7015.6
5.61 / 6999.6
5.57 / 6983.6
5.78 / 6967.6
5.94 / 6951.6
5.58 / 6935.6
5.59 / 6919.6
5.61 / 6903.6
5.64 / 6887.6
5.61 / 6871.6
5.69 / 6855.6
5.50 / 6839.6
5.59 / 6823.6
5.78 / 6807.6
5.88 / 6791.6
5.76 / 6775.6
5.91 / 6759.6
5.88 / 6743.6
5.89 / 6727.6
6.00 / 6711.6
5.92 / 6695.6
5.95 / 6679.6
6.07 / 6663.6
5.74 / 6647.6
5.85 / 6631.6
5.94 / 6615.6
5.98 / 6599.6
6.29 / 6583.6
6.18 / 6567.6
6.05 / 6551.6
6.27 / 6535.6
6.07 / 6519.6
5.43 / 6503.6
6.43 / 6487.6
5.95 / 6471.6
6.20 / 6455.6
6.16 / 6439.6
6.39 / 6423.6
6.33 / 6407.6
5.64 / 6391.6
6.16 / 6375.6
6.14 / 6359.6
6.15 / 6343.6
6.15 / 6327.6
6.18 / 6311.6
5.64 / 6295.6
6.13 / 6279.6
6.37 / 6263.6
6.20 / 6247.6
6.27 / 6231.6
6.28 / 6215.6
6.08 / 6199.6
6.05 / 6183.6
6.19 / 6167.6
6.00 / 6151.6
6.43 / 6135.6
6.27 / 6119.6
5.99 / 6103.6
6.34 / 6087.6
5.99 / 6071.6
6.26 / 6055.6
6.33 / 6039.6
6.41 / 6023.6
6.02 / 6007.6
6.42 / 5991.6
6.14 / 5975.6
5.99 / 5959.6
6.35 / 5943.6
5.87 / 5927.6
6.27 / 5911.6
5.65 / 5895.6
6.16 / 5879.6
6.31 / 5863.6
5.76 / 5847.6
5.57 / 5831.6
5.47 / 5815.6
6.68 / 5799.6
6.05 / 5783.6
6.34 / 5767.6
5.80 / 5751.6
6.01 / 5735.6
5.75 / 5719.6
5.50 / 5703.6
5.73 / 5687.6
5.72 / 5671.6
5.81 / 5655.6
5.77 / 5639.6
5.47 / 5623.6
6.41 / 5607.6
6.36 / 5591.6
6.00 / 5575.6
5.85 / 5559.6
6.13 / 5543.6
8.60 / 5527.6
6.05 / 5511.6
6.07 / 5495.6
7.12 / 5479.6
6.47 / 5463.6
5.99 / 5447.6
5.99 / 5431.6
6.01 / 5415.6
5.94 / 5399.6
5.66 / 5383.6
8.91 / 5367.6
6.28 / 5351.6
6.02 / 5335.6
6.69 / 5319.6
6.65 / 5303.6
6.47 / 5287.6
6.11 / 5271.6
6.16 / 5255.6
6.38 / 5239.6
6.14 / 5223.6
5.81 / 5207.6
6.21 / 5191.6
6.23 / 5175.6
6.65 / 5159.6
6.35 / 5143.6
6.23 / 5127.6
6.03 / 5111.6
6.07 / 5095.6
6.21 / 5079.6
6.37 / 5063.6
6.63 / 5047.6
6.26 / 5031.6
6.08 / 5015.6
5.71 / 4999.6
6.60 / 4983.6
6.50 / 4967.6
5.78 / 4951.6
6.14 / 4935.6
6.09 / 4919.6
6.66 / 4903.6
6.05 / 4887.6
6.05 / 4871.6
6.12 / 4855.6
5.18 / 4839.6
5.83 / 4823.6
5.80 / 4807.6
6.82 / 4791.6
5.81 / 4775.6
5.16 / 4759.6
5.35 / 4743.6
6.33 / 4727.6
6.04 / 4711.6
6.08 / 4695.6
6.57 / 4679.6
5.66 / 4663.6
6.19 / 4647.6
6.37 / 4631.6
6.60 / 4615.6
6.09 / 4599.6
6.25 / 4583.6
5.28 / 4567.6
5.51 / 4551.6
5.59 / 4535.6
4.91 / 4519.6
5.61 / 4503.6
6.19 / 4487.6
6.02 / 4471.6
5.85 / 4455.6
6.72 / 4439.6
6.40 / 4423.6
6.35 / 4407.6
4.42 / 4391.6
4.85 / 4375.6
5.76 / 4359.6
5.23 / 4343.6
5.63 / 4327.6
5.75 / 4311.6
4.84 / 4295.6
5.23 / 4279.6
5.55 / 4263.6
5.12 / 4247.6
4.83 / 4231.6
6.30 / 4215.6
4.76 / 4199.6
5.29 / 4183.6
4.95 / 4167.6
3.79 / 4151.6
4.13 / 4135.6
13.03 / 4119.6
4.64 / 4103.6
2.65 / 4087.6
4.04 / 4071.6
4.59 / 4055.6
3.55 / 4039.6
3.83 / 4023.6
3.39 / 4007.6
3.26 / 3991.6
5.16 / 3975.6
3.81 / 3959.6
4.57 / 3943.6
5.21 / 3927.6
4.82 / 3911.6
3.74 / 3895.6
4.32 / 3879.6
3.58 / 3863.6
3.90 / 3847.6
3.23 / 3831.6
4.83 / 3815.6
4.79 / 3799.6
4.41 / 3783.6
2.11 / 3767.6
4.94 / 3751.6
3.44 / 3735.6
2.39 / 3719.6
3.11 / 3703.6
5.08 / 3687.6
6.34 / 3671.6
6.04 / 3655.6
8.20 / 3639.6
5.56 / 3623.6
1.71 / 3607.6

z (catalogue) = 0.104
